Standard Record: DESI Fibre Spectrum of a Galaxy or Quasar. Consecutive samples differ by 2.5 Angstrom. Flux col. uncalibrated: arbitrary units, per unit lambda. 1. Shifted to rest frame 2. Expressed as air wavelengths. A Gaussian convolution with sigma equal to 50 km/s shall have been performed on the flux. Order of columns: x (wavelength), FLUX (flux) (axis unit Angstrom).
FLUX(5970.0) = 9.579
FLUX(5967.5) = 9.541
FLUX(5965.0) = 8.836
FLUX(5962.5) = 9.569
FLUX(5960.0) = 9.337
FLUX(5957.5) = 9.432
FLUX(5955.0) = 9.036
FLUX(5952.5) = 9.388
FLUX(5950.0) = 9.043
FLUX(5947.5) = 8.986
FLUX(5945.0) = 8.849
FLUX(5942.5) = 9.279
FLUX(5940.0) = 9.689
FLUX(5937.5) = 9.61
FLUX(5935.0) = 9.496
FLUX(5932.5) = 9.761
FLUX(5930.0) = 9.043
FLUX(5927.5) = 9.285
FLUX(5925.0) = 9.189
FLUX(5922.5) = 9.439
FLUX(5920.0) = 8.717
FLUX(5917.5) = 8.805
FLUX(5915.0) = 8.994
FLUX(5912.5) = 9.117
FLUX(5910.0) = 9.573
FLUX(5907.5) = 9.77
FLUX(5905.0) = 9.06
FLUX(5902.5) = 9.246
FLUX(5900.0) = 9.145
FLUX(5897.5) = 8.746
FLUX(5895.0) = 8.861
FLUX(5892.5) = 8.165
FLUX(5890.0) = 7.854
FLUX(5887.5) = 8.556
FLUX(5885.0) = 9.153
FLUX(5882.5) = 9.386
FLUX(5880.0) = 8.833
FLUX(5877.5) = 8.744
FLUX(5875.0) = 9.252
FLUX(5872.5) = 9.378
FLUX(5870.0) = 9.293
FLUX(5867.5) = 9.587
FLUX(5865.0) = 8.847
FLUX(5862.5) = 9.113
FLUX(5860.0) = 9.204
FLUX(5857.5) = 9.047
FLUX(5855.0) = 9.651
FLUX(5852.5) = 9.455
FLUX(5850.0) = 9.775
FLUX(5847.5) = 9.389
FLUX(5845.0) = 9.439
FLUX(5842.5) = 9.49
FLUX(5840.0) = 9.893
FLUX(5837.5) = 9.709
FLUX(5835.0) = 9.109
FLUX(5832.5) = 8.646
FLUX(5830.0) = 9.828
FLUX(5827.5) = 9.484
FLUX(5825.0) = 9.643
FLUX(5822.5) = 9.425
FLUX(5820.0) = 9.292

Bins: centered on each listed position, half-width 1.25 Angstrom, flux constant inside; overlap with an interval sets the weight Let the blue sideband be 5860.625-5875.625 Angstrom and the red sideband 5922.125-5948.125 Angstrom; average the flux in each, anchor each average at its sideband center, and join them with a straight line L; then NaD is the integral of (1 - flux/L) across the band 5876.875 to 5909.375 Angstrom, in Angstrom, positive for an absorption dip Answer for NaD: 1.3 Angstrom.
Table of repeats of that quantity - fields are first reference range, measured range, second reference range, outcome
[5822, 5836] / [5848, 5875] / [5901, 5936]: 0.0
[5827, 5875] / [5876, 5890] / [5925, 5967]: 0.8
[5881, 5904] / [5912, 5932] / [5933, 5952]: 0.0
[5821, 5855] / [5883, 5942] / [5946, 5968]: 1.4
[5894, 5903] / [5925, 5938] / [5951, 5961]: -0.3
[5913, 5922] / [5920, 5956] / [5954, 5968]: -0.7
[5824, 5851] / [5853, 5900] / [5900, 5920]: 1.7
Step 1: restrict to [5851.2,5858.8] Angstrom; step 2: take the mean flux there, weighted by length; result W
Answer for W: 9.39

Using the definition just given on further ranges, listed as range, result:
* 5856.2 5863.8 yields 9.12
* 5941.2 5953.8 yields 9.11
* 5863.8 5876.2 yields 9.27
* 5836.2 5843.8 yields 9.69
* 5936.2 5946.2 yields 9.36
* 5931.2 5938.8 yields 9.62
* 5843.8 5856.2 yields 9.54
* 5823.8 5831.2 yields 9.65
